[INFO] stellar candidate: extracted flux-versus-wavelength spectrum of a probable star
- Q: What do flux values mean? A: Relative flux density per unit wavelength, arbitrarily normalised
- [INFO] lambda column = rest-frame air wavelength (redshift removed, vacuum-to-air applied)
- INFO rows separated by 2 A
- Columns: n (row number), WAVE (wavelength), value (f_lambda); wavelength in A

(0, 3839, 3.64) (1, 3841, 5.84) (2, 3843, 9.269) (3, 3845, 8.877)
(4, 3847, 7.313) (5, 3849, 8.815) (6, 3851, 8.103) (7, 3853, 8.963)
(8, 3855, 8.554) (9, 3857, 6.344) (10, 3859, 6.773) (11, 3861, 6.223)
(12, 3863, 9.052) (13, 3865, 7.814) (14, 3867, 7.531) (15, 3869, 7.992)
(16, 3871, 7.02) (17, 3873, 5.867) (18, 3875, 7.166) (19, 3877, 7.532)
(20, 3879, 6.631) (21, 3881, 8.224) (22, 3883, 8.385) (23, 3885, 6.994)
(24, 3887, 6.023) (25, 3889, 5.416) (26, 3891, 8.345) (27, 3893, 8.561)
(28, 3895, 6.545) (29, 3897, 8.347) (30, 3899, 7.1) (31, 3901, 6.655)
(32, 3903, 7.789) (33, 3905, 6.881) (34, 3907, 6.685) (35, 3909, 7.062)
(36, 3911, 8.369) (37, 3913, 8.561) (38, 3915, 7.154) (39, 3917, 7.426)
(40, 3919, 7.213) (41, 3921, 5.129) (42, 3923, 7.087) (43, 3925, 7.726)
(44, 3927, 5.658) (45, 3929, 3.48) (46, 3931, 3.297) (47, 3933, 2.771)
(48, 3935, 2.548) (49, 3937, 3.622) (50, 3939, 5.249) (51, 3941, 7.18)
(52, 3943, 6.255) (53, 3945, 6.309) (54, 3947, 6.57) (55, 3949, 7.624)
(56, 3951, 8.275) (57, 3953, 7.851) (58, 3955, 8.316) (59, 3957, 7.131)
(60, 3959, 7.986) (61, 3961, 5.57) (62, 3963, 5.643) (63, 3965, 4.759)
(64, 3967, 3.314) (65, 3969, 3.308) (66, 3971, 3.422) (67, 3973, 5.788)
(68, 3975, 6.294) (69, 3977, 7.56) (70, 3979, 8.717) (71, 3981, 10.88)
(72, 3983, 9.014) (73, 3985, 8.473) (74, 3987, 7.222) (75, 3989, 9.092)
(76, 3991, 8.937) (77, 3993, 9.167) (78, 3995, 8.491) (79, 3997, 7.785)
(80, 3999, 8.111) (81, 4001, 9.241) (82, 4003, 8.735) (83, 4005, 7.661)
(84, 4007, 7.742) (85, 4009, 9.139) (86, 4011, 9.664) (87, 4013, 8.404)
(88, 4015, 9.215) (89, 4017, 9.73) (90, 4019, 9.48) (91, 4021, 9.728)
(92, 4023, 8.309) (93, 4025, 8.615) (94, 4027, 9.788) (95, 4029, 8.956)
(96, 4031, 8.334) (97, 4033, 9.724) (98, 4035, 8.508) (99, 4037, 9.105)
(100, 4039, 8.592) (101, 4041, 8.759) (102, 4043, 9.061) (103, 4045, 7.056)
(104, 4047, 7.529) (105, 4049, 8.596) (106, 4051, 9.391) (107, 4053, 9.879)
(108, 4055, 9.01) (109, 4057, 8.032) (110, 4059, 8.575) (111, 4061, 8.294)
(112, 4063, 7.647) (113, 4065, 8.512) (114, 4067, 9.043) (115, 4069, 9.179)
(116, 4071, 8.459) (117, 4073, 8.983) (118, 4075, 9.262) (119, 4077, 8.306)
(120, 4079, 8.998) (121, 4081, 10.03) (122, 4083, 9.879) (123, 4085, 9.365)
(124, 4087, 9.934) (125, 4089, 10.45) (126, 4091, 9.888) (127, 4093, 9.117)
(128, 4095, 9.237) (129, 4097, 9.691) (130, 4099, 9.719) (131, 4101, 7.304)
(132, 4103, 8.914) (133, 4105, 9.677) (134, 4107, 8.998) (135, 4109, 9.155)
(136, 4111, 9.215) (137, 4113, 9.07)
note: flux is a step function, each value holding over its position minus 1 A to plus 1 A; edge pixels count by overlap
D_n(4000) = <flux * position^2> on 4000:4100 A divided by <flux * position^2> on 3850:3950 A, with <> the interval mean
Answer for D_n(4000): 1.4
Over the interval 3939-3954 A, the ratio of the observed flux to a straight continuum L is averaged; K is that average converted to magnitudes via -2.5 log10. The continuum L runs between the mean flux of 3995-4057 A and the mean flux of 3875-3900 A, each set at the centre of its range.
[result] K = 0.13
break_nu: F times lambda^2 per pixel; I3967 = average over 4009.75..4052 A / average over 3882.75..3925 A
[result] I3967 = 1.31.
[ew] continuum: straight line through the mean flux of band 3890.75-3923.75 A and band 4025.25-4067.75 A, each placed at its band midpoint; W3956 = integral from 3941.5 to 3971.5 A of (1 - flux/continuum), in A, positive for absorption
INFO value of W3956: 6.1 A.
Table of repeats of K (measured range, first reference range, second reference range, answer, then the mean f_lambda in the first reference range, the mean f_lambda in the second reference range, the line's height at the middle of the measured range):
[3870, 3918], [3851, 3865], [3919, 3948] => -0.123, 7.7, 5.27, 6.54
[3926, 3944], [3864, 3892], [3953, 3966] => 0.464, 7.21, 6.67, 6.83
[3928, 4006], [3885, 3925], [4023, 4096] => 0.182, 7.19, 8.94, 7.89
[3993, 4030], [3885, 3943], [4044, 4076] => -0.128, 6.36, 8.59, 7.85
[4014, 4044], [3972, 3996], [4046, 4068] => -0.072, 8.3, 8.59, 8.48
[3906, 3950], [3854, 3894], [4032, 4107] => 0.272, 7.32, 8.97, 7.78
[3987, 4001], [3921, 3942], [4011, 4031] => -0.094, 4.87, 9.12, 7.84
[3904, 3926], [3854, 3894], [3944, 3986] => -0.018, 7.32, 6.8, 7.09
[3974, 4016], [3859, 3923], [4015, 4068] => -0.030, 7.27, 8.79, 8.32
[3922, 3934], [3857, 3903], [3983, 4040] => 0.484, 7.27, 8.79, 7.83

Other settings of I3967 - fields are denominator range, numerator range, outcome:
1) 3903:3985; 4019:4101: 1.49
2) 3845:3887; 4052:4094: 1.34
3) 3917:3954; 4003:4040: 1.60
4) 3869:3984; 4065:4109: 1.51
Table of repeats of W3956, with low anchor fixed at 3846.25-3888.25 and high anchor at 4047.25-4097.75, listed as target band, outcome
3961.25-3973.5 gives 5.74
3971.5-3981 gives 1.19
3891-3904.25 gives 0.28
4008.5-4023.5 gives -1.04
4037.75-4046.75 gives 0.54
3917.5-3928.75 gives 2.16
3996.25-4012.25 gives 0.06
